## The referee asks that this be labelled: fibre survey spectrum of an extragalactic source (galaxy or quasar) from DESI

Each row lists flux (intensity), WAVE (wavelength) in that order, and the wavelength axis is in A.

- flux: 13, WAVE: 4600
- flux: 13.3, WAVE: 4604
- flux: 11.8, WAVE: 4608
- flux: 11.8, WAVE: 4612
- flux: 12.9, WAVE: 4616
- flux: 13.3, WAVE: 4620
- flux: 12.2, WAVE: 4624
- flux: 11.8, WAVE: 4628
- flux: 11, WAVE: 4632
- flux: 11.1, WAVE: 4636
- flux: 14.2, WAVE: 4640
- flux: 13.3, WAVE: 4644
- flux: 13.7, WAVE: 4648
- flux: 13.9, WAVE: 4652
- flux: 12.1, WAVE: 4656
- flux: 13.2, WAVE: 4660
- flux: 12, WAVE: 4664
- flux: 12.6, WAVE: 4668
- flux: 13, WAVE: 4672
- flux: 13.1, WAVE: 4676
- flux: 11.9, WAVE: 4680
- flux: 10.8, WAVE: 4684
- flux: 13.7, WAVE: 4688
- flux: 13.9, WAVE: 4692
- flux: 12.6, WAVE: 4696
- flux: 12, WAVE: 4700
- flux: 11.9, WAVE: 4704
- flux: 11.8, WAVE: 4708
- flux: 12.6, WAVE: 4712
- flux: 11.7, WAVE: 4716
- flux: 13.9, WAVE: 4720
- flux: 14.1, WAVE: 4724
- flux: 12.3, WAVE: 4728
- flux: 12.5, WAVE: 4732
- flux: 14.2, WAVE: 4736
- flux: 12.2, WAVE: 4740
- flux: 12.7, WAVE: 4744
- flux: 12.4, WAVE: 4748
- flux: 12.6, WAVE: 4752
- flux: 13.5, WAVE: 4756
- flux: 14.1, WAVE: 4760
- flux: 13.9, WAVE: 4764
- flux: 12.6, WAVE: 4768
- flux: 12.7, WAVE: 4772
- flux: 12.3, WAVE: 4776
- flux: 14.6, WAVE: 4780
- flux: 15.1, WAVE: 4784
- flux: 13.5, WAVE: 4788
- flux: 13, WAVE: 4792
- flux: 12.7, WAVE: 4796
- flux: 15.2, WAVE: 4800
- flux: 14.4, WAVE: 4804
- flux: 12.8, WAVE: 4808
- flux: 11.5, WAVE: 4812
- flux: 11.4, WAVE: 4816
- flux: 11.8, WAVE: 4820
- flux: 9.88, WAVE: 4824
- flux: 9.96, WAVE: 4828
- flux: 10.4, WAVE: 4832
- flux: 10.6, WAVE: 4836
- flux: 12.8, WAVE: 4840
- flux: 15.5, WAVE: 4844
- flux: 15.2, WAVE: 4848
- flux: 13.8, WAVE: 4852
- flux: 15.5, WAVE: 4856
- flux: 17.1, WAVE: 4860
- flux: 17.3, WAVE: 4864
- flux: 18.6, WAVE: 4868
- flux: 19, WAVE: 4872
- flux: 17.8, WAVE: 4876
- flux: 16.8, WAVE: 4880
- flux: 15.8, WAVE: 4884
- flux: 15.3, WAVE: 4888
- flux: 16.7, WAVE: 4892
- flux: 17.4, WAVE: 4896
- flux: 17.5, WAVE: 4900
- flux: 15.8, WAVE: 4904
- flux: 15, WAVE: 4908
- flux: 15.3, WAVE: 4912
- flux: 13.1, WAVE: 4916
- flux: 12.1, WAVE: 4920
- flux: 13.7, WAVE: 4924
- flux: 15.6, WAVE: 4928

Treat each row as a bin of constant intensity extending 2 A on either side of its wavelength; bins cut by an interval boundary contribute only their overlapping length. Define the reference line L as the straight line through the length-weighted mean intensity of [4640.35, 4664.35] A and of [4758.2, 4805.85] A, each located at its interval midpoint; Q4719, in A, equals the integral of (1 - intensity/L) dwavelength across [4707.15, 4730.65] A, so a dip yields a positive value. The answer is 1.2 A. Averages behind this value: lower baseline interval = 13.2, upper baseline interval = 13.7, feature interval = 12.8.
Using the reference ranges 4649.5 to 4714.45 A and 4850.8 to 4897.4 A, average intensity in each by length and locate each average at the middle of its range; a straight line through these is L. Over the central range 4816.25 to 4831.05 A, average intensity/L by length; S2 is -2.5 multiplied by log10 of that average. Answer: 0.422 mag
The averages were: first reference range 12.6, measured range 10.6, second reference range 16.8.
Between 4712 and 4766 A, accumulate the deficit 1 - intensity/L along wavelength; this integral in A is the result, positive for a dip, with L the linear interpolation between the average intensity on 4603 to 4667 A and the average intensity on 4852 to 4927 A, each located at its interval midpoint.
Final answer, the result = 3.6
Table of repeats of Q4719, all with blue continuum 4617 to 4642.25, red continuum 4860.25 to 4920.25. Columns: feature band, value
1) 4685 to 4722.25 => 2.3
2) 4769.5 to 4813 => 4.0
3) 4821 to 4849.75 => 6.5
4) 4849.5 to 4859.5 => 0.5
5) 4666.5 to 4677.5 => 0.1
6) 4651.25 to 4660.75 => -0.2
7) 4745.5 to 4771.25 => 2.1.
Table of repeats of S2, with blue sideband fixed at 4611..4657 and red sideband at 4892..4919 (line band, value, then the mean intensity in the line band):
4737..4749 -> 0.103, 12.6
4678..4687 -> 0.137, 11.6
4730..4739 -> 0.042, 13.2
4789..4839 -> 0.211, 12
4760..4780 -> 0.077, 13.2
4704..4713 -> 0.116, 12.1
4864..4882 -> -0.177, 18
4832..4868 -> 0.024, 14.7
